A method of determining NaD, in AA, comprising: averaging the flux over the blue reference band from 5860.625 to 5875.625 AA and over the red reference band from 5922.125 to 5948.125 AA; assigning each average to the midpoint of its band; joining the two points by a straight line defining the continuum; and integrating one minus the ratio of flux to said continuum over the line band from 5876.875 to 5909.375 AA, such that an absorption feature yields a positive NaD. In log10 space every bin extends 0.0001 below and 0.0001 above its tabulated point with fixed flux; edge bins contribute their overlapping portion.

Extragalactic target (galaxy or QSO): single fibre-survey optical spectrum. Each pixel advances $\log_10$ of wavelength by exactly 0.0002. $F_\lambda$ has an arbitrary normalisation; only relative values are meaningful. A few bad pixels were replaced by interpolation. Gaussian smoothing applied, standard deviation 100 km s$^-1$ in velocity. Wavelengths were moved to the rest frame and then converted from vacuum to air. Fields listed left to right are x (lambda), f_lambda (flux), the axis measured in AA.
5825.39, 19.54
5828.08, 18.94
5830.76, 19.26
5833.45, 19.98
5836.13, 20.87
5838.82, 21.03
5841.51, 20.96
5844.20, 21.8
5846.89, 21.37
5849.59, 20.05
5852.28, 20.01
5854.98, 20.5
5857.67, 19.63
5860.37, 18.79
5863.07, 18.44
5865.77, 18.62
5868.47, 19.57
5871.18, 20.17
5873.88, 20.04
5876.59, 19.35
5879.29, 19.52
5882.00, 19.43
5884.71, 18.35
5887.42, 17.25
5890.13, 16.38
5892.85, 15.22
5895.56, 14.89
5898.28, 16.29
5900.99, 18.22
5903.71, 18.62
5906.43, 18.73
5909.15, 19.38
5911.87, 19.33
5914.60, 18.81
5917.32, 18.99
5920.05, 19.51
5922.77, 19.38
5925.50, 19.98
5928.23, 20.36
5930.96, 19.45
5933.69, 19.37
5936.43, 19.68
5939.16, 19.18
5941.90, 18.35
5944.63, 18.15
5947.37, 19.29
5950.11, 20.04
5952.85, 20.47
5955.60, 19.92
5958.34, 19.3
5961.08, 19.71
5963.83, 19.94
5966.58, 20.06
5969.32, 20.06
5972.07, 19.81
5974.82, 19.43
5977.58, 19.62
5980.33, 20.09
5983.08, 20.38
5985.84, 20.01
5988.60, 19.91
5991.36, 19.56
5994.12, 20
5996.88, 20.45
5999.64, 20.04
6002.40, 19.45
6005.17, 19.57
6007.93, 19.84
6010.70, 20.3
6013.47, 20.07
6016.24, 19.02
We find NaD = 2.7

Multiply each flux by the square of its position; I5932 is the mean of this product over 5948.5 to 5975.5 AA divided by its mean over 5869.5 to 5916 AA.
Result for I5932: 1.12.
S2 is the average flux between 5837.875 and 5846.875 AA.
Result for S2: 21.3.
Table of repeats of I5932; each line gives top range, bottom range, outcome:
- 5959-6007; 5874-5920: 1.13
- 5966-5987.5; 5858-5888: 1.08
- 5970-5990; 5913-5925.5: 1.05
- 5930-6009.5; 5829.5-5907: 1.07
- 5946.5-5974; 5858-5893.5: 1.10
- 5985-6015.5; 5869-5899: 1.15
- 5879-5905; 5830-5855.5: 0.85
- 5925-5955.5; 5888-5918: 1.12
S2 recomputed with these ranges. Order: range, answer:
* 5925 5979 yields 19.6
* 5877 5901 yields 17.3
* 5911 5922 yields 19.2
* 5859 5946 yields 18.7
